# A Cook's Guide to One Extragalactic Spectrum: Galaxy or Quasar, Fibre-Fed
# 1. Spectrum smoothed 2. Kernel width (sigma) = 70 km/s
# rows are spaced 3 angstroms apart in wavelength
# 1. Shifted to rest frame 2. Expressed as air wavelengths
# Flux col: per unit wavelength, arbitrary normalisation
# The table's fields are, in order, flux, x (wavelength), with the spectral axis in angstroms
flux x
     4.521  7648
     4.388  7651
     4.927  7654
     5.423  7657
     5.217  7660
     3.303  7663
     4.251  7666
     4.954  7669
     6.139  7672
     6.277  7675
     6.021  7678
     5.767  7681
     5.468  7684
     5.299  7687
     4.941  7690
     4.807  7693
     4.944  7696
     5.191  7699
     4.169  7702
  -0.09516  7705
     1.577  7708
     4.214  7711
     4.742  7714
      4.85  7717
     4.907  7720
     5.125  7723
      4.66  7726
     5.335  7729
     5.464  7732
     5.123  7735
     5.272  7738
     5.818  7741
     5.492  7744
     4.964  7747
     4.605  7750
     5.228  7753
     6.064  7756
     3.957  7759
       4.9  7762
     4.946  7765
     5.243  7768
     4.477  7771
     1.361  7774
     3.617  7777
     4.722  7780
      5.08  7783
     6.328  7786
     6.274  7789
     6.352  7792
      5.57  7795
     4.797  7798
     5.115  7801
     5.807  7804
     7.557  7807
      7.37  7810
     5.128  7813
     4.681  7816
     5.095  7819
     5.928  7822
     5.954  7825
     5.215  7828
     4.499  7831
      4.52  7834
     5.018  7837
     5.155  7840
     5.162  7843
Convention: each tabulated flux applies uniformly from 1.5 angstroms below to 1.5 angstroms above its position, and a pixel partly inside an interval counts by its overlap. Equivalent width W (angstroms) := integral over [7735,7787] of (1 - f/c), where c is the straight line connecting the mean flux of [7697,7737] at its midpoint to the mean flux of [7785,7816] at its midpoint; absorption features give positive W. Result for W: 3.05 angstroms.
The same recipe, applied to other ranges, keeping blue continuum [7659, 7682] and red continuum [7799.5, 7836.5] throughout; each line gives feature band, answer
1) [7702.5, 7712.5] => 6.0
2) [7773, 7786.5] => 3.2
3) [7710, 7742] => 1.8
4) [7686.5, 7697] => 0.6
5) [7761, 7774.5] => 2.7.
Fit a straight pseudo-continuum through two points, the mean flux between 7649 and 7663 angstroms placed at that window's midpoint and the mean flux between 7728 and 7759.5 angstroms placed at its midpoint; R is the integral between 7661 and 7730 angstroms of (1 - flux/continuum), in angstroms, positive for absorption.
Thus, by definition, 4.8 angstroms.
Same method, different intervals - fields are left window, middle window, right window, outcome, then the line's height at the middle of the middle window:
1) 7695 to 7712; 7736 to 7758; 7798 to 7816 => -4.7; 4.39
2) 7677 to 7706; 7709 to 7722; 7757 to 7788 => 0.2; 4.65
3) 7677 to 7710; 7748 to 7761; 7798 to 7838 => -0.1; 4.91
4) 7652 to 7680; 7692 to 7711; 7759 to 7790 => 5.9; 4.99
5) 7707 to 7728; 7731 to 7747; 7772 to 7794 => -3.0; 4.53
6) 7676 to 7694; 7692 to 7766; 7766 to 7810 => 9.6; 5.34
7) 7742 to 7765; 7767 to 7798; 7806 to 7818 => 3.8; 5.56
